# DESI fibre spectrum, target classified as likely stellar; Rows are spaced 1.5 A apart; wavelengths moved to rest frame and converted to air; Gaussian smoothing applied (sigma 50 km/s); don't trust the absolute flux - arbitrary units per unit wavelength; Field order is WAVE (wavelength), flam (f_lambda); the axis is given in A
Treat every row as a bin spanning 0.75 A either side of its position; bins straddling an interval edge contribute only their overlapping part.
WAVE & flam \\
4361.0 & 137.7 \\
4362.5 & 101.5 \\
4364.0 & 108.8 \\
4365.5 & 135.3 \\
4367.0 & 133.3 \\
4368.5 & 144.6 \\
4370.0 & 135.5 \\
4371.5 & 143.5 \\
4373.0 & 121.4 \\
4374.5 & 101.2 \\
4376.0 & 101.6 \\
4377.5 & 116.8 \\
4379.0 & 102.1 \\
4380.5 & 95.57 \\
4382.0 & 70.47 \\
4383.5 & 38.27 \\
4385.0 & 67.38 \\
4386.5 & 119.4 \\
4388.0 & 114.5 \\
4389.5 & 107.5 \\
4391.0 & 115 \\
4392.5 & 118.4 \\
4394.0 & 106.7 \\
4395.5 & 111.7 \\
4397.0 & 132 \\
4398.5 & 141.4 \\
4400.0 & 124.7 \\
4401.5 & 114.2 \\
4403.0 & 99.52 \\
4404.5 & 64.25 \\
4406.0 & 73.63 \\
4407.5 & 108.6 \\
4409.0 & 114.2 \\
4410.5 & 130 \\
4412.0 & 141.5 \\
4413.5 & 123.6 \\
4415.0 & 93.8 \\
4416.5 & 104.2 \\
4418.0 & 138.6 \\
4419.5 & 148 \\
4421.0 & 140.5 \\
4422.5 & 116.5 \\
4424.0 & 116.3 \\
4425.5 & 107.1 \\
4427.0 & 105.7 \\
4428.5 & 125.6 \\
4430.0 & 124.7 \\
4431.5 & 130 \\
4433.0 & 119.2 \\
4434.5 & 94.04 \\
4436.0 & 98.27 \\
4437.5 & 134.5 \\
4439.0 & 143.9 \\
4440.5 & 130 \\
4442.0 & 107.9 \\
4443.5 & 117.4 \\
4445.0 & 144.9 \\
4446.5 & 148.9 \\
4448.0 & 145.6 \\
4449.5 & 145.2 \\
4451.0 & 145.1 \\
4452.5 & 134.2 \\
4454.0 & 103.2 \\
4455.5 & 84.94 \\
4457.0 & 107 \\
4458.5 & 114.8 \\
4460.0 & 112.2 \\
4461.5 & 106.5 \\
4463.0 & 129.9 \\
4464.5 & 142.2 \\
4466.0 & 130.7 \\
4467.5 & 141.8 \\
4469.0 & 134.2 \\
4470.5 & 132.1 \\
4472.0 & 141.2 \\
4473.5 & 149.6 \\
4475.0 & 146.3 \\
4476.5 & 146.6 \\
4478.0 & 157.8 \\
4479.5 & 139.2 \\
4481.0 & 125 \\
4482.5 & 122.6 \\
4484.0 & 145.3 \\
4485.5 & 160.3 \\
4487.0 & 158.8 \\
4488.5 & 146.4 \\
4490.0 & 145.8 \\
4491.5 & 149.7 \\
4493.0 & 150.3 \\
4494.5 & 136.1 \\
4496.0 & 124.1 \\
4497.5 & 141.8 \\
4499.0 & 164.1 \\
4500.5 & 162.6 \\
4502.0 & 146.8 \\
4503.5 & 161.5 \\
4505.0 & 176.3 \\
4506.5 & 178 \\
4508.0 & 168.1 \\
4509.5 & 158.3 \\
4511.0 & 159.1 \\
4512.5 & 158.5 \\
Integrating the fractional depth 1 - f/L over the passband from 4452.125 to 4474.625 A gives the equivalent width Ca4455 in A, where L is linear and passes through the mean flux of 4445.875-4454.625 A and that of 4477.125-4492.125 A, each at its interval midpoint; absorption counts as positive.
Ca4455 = 2.55 A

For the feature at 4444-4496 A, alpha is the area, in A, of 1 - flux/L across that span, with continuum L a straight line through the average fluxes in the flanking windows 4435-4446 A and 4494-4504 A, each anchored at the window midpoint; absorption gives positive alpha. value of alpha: 0.37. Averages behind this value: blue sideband 125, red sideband 148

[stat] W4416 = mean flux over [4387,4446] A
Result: 118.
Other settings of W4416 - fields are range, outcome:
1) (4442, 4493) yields 135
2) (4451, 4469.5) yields 121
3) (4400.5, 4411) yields 101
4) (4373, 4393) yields 98.2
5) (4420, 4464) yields 122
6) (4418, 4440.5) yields 123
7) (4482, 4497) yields 144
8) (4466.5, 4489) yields 143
